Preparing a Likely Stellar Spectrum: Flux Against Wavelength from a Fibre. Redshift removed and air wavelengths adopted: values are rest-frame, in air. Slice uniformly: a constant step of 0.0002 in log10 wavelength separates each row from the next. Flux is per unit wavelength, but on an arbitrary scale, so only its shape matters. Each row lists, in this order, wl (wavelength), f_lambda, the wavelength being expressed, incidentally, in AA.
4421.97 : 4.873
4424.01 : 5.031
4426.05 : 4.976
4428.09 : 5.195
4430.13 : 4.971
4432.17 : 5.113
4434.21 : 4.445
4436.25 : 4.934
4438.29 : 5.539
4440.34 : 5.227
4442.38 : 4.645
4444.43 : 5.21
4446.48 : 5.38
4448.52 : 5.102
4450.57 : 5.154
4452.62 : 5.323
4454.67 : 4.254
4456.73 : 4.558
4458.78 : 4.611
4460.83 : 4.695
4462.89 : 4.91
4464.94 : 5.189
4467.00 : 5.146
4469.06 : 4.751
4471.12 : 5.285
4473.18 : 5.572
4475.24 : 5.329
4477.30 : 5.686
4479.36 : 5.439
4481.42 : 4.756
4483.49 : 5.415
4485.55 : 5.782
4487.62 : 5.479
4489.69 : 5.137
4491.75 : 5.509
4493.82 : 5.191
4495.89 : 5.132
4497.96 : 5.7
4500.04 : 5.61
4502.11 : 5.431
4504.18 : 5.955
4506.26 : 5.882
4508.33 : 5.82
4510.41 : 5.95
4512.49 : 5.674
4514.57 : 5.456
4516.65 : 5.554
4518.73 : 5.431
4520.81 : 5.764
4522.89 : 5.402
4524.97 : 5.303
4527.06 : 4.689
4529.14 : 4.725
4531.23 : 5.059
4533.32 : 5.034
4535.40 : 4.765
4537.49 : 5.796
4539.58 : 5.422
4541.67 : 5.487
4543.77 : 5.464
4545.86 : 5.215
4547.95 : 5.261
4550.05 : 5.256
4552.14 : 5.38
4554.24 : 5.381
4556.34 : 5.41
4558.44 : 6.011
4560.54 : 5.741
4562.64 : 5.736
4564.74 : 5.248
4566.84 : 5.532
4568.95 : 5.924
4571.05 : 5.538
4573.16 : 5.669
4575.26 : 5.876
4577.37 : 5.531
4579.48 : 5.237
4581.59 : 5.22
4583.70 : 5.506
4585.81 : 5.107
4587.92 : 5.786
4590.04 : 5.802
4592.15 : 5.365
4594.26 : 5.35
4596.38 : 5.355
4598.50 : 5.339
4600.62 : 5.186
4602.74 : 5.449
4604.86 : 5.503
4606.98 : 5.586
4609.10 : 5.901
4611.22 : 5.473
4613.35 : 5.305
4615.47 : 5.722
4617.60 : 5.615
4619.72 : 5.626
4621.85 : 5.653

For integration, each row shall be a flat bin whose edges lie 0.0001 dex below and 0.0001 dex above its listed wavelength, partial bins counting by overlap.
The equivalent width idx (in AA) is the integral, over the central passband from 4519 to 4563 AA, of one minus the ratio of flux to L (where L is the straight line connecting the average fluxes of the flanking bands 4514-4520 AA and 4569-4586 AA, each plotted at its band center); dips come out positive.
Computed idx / 1.2 AA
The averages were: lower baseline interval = 5.49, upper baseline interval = 5.51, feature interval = 5.34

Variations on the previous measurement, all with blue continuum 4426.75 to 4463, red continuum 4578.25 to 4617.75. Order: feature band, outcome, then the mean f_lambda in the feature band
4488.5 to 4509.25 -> -1.61 AA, 5.54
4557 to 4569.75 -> -0.81 AA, 5.68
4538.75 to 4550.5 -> -0.15 AA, 5.35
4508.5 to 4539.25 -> -0.75 AA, 5.34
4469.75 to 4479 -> -0.70 AA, 5.44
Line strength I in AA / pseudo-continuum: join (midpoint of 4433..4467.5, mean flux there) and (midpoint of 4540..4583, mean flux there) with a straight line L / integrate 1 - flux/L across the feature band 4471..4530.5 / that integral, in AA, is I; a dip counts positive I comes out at -2.8 AA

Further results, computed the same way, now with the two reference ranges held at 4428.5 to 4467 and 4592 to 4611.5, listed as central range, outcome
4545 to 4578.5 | -1.4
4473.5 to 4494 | -1.2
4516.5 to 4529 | -0.2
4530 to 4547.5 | -0.1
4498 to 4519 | -2.1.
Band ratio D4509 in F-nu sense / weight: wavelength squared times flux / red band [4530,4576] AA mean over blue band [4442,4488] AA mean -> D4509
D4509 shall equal 1.1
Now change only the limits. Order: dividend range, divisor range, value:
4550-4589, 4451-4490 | 1.13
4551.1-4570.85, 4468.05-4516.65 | 1.05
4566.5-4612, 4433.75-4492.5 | 1.14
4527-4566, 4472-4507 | 1.00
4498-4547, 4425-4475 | 1.12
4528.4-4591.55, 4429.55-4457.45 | 1.15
